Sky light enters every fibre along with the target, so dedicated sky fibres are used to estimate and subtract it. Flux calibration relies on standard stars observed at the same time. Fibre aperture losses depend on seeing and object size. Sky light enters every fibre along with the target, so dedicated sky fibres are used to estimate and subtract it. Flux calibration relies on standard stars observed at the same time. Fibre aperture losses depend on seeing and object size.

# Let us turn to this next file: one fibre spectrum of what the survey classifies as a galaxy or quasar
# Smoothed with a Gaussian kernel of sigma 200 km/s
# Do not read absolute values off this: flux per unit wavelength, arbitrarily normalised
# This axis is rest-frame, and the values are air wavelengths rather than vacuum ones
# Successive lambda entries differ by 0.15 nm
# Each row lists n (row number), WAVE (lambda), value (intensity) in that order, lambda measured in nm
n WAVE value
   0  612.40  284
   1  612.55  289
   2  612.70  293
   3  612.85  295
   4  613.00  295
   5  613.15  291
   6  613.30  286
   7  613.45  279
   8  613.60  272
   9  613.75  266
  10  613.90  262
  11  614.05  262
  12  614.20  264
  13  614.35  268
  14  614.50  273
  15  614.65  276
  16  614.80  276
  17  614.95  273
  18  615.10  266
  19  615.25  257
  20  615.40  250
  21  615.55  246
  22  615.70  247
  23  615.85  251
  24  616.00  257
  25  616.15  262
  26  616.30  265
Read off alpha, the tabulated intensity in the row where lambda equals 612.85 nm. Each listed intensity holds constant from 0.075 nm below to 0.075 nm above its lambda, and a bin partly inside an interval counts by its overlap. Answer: 295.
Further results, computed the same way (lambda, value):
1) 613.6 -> 272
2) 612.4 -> 284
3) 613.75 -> 266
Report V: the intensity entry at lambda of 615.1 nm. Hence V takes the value 266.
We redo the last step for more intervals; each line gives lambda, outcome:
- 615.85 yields 251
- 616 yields 257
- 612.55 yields 289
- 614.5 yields 273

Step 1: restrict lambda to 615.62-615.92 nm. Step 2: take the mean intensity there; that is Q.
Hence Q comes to 249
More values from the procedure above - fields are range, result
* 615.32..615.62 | 248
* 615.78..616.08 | 254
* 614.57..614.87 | 276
